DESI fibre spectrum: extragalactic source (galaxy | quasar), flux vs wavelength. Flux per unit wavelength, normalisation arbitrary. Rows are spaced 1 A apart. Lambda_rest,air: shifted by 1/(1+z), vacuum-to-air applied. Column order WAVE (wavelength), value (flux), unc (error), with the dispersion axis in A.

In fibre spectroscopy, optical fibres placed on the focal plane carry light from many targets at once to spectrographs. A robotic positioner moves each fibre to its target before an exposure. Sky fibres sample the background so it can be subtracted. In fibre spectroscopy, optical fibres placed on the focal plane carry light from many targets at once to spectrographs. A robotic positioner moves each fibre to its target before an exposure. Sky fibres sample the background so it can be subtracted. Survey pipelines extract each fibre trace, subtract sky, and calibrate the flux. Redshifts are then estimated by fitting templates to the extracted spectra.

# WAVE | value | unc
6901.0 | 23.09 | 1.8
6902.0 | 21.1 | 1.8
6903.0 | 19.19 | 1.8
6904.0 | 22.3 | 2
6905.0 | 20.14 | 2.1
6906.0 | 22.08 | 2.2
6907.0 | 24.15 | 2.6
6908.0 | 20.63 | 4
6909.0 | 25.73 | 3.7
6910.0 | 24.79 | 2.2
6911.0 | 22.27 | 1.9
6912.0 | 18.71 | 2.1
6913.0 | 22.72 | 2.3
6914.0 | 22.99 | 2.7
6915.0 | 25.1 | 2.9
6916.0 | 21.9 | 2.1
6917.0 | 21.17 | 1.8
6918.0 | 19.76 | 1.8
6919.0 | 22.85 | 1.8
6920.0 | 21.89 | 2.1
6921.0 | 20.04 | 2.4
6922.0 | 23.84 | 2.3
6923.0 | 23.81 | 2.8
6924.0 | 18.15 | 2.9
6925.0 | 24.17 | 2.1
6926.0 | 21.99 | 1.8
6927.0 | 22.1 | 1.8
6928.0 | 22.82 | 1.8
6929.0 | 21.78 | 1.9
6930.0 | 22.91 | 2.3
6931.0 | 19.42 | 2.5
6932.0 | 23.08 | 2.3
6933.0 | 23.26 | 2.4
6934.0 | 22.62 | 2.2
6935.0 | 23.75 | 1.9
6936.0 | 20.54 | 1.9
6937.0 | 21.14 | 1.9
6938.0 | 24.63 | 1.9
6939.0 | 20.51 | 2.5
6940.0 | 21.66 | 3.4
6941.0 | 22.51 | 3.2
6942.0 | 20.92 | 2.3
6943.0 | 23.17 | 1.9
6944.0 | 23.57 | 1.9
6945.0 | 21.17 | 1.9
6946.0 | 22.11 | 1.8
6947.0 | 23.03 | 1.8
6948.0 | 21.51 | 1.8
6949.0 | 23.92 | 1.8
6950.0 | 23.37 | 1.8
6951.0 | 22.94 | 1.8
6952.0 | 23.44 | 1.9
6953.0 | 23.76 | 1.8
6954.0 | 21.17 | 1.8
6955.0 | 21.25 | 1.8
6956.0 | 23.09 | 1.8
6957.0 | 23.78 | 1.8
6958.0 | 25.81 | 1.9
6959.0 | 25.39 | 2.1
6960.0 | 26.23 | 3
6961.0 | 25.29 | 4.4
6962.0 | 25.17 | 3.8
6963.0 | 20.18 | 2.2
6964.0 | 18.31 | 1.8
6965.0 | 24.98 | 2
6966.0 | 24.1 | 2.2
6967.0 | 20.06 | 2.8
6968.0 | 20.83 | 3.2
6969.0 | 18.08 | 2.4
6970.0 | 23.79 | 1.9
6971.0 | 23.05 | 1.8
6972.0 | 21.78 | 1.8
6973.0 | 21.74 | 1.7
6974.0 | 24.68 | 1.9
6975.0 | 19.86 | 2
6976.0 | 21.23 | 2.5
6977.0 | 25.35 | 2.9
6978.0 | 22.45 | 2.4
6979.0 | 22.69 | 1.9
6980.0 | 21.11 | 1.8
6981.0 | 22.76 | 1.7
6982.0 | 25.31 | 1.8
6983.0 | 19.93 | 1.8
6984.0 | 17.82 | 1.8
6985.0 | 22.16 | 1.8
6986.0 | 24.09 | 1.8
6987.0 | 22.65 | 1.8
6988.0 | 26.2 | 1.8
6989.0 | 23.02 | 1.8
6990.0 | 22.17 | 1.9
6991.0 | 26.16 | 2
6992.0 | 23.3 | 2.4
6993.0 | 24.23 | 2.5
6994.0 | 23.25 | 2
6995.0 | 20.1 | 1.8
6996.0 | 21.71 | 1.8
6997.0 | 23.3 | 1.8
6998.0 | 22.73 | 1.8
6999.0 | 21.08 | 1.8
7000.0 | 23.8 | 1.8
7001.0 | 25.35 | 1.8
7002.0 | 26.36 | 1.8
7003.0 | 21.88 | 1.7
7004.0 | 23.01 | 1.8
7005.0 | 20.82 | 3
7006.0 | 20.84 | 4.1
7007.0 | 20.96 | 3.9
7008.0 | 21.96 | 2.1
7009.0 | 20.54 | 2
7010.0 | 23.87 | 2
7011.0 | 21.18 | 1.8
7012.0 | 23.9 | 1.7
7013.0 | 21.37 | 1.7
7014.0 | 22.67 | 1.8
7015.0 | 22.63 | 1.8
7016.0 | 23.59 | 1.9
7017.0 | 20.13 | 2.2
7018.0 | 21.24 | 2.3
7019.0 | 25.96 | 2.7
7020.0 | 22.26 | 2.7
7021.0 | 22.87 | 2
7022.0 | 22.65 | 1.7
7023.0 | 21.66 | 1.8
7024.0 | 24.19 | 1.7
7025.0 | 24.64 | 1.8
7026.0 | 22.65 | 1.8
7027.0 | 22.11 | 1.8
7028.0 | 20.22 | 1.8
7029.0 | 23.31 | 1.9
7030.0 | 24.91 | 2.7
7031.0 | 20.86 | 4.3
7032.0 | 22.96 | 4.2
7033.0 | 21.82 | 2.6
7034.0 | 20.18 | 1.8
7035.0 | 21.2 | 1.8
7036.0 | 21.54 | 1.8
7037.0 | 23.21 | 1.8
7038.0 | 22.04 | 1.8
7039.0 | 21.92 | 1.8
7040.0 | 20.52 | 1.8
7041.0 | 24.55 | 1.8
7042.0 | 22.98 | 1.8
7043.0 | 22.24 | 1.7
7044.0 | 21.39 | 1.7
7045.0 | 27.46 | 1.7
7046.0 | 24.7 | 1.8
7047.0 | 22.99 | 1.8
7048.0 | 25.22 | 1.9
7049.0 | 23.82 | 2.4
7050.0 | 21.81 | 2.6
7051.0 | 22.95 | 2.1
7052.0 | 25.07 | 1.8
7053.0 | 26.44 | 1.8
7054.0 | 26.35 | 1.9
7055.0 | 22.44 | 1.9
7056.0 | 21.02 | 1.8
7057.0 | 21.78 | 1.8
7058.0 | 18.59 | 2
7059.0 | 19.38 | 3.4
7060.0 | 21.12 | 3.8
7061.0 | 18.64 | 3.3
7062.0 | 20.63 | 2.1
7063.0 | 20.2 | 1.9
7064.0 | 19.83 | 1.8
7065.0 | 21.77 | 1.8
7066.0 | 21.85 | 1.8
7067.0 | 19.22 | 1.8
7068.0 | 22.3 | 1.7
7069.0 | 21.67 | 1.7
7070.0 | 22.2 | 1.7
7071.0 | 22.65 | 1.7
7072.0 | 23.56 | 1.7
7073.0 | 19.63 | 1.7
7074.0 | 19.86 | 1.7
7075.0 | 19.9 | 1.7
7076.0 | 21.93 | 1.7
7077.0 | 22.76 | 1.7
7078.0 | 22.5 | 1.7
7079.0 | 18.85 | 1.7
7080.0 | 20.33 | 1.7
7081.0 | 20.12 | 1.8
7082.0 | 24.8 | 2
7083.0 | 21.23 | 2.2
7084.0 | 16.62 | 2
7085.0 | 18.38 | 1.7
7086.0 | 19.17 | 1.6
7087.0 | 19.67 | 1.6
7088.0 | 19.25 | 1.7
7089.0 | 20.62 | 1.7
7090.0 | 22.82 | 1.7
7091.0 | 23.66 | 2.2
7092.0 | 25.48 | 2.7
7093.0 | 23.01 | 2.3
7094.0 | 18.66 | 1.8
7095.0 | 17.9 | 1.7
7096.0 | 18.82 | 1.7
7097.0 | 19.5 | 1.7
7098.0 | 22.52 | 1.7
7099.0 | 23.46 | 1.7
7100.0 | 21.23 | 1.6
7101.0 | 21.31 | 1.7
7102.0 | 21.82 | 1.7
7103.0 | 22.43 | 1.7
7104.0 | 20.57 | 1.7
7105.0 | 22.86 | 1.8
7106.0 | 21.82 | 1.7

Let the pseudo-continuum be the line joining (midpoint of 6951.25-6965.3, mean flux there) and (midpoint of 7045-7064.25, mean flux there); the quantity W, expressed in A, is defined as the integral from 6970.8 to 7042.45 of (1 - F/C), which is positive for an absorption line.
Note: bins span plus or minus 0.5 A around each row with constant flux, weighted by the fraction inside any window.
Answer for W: 1.1 A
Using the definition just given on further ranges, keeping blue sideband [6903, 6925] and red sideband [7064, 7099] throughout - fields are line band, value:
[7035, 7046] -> -0.8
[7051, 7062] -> -0.5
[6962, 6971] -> 0.1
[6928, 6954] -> -0.6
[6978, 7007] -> -1.5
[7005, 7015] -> -0.2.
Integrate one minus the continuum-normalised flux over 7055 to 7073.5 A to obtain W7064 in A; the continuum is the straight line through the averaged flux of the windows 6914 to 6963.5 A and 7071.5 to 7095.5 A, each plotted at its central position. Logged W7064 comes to 0.1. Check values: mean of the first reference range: 22.6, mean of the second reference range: 20.9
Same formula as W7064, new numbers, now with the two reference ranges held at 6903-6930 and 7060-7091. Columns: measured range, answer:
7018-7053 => -2.9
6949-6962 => -1.2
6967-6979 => -0.2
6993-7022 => -1.5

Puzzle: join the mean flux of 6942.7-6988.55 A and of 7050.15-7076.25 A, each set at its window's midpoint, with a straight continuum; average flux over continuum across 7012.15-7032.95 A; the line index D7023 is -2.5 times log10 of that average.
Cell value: -0.029 mag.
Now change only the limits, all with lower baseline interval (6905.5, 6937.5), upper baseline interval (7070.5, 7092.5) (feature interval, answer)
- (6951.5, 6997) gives -0.043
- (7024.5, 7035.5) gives -0.040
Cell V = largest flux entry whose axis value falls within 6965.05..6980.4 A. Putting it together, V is 25.35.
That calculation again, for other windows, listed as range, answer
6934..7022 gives 26.36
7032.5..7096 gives 27.46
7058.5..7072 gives 23.56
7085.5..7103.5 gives 25.48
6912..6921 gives 25.1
